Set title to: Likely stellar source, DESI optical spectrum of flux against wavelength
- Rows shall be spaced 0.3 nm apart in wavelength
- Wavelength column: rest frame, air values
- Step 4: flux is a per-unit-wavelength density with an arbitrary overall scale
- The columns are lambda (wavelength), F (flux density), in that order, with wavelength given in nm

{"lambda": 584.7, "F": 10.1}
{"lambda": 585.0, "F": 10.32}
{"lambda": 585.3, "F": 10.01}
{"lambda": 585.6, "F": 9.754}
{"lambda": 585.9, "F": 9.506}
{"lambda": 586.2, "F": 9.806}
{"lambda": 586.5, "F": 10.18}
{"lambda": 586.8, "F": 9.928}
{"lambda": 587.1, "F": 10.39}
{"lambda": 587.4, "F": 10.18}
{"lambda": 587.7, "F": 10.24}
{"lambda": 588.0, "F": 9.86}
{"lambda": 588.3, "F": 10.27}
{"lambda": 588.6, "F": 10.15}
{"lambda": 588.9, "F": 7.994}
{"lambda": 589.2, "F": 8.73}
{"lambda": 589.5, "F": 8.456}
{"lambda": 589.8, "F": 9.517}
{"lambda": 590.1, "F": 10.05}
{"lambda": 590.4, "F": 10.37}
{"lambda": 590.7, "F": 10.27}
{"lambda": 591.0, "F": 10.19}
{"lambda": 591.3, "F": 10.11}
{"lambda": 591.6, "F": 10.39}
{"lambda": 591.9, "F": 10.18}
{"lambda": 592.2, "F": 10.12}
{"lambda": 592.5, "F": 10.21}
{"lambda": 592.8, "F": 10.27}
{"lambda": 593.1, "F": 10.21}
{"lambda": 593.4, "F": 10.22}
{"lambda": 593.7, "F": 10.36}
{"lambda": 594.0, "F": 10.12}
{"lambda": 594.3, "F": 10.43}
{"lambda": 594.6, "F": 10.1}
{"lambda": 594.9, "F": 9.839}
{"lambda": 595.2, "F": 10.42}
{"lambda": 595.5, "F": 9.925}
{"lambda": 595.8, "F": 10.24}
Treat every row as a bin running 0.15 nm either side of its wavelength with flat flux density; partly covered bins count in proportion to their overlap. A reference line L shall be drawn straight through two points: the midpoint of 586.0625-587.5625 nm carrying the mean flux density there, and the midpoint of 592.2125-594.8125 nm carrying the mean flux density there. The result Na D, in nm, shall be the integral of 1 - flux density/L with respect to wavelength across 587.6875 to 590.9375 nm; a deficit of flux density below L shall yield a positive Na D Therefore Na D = 0.170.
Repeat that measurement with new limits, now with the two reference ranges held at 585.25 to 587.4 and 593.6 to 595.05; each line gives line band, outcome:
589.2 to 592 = 0.05 nm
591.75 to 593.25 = -0.01 nm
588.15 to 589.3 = 0.08 nm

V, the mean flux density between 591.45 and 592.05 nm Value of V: 10.3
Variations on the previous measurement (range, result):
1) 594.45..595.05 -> 9.97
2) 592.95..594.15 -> 10.2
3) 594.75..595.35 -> 10.1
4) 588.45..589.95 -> 8.97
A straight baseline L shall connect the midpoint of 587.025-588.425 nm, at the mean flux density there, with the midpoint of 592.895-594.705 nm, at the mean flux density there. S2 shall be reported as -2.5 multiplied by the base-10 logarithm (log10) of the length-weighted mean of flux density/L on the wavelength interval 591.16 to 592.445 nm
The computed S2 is 0.00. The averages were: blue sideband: 10.2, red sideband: 10.2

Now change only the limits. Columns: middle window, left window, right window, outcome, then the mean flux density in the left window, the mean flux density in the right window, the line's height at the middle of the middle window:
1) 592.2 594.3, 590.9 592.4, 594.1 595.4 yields 0.00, 10.2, 10.2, 10.2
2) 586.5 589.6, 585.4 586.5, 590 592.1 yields 0.03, 9.77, 10.2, 9.96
